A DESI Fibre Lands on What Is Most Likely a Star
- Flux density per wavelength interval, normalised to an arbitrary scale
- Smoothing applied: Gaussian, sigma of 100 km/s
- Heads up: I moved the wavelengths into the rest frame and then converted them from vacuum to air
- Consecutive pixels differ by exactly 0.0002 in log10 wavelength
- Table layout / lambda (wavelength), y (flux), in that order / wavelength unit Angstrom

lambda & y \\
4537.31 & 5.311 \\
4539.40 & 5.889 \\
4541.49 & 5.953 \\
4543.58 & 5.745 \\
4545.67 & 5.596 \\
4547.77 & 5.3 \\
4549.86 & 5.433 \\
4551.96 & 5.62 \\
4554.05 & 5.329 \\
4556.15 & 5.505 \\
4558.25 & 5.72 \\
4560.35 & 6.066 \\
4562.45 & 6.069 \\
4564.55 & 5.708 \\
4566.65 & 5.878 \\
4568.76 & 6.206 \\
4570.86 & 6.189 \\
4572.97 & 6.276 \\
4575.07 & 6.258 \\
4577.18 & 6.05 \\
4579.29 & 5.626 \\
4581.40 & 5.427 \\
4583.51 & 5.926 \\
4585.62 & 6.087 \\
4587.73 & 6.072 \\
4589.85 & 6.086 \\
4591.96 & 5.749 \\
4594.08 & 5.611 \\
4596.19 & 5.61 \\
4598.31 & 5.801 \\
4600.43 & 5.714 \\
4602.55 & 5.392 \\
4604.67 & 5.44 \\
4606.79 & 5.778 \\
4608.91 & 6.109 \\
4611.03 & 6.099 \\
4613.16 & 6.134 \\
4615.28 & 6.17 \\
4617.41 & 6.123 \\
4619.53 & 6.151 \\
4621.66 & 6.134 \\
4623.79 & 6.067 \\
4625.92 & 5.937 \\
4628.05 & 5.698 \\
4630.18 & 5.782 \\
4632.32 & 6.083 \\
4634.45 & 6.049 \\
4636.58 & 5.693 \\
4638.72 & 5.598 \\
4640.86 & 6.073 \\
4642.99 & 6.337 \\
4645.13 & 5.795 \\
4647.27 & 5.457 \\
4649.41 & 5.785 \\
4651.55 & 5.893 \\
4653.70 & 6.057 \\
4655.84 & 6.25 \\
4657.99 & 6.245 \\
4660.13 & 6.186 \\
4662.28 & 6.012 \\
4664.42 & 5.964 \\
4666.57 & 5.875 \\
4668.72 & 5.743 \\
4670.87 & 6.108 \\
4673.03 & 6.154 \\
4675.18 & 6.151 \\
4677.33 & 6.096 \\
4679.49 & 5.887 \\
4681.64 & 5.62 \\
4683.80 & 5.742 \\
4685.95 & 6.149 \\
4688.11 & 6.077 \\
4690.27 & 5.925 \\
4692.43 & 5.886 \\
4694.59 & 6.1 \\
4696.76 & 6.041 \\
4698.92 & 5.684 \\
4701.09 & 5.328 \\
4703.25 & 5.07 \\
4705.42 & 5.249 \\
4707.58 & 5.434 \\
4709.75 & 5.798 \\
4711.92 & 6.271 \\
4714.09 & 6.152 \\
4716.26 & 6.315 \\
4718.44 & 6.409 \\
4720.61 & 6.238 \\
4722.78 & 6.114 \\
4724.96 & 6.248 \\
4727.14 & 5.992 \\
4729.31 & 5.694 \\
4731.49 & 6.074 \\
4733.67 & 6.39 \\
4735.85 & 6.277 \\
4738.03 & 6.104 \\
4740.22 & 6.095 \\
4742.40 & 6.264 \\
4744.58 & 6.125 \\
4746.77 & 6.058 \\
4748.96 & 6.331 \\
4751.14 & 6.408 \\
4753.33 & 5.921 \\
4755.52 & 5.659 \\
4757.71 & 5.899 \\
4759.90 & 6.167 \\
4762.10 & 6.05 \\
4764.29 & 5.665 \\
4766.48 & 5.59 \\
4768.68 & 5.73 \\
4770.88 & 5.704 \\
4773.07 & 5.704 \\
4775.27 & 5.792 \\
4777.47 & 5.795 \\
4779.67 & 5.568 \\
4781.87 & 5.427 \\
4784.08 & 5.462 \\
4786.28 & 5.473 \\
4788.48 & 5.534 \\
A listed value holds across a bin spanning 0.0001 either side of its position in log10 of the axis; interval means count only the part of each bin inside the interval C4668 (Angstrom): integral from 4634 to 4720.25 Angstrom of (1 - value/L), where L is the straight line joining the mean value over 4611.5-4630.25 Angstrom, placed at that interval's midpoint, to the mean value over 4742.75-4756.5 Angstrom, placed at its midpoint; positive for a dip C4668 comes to 2.1 Angstrom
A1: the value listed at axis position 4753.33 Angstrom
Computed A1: 5.921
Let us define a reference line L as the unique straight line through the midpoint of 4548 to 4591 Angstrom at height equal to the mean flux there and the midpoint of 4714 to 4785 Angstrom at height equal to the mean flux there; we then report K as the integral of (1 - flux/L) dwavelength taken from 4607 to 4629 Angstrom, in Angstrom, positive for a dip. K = -0.6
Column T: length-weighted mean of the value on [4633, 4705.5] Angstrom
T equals 5.9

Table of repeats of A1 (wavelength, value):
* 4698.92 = 5.684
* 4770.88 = 5.704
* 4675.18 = 6.151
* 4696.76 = 6.041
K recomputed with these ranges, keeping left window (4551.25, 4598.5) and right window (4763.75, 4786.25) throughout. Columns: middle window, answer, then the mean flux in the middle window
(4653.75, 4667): -0.8 Angstrom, 6.1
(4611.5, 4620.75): -0.5 Angstrom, 6.14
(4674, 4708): -0.3 Angstrom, 5.79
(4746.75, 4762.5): -1.1 Angstrom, 6.06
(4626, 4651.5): -0.3 Angstrom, 5.86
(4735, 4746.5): -1.0 Angstrom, 6.16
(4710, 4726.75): -1.5 Angstrom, 6.21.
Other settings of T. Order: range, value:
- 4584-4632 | 5.9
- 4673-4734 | 5.93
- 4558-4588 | 5.98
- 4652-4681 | 6.05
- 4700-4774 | 5.96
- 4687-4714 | 5.75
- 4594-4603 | 5.64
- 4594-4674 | 5.93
